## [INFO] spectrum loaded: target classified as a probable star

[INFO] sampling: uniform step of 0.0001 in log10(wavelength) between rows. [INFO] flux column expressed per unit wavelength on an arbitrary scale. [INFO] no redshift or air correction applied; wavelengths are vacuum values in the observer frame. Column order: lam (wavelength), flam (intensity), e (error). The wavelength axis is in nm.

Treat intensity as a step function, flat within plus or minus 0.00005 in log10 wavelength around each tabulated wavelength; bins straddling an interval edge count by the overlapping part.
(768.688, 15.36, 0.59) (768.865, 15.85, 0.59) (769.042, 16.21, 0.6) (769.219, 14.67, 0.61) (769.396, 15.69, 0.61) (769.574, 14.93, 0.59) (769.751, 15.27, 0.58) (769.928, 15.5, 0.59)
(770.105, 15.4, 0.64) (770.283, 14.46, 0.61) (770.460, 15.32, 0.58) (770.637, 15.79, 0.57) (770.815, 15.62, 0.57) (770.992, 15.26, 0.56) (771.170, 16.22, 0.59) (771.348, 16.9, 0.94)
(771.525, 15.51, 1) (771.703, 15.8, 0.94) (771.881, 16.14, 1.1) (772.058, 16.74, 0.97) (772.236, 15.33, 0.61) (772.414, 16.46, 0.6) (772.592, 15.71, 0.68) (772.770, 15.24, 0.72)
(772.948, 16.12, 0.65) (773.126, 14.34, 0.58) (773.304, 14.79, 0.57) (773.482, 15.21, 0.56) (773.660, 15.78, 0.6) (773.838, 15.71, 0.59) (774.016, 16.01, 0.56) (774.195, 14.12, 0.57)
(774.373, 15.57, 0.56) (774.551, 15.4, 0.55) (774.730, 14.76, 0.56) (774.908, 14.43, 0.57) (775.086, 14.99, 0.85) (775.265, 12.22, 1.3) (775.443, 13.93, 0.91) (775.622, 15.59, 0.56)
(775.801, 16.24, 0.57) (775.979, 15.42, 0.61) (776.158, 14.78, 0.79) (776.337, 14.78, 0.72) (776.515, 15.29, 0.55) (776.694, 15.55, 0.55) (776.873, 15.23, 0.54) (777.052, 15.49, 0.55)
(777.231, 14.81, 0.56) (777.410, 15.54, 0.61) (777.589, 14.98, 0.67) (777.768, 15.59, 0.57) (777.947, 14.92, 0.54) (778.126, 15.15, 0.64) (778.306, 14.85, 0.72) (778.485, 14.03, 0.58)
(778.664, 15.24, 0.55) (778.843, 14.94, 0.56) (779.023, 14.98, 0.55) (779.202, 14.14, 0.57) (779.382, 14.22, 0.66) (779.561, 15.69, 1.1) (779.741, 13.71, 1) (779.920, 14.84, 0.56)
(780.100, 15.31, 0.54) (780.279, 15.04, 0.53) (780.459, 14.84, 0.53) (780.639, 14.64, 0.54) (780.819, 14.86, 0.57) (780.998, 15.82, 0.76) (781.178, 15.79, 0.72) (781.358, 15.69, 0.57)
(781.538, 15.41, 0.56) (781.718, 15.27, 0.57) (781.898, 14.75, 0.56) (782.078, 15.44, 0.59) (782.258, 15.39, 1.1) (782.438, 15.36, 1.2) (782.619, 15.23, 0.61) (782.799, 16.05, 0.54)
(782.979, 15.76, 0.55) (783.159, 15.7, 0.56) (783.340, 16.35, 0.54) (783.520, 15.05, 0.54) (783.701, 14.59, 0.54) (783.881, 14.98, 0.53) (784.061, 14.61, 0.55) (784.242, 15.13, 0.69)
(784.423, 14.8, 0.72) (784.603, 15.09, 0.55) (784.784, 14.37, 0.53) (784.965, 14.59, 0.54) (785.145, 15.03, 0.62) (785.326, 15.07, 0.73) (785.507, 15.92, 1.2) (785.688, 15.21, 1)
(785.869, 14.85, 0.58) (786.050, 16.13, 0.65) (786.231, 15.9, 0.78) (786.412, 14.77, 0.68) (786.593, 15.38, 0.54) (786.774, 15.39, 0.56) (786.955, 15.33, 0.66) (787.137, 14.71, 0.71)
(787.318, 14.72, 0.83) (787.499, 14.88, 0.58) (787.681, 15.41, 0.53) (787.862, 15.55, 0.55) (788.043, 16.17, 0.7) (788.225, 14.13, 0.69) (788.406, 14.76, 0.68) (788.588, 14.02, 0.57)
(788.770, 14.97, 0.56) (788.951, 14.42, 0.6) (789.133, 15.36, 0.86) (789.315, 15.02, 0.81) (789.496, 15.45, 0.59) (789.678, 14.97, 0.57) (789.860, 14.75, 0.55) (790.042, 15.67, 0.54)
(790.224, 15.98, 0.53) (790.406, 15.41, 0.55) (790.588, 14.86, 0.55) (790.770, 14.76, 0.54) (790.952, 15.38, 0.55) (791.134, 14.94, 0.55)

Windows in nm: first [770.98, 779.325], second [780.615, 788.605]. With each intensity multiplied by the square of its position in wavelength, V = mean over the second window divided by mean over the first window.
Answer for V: 1.02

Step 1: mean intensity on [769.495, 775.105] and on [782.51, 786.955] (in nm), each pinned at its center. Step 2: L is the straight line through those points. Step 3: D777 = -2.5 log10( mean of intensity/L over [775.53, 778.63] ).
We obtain 0.01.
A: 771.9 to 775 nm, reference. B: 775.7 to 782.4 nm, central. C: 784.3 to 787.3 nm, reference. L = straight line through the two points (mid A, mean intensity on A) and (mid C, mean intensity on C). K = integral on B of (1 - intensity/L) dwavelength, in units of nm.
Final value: 0.08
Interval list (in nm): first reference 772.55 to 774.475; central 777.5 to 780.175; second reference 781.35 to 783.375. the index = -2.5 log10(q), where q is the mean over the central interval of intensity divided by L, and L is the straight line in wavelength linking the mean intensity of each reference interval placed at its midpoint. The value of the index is 0.04 mag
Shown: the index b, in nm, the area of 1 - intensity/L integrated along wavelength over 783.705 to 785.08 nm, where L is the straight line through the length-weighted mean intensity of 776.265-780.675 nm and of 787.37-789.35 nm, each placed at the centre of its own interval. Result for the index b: 0.02 nm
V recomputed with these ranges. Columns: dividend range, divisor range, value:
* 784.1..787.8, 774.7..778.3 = 1.03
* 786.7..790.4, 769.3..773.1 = 1.01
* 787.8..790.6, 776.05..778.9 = 1.03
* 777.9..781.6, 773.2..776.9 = 1.01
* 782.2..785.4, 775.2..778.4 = 1.03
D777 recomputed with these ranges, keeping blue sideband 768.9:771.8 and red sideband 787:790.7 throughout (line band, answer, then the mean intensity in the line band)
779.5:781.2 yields 0.02 mag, 15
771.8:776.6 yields 0.02 mag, 15.2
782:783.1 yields -0.02 mag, 15.5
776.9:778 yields 0.01 mag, 15.2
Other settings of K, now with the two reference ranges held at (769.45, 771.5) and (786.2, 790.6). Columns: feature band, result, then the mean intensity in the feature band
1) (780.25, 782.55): 0.00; 15.3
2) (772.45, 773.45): 0.01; 15.3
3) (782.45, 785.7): 0.00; 15.2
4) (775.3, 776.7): 0.03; 15.1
